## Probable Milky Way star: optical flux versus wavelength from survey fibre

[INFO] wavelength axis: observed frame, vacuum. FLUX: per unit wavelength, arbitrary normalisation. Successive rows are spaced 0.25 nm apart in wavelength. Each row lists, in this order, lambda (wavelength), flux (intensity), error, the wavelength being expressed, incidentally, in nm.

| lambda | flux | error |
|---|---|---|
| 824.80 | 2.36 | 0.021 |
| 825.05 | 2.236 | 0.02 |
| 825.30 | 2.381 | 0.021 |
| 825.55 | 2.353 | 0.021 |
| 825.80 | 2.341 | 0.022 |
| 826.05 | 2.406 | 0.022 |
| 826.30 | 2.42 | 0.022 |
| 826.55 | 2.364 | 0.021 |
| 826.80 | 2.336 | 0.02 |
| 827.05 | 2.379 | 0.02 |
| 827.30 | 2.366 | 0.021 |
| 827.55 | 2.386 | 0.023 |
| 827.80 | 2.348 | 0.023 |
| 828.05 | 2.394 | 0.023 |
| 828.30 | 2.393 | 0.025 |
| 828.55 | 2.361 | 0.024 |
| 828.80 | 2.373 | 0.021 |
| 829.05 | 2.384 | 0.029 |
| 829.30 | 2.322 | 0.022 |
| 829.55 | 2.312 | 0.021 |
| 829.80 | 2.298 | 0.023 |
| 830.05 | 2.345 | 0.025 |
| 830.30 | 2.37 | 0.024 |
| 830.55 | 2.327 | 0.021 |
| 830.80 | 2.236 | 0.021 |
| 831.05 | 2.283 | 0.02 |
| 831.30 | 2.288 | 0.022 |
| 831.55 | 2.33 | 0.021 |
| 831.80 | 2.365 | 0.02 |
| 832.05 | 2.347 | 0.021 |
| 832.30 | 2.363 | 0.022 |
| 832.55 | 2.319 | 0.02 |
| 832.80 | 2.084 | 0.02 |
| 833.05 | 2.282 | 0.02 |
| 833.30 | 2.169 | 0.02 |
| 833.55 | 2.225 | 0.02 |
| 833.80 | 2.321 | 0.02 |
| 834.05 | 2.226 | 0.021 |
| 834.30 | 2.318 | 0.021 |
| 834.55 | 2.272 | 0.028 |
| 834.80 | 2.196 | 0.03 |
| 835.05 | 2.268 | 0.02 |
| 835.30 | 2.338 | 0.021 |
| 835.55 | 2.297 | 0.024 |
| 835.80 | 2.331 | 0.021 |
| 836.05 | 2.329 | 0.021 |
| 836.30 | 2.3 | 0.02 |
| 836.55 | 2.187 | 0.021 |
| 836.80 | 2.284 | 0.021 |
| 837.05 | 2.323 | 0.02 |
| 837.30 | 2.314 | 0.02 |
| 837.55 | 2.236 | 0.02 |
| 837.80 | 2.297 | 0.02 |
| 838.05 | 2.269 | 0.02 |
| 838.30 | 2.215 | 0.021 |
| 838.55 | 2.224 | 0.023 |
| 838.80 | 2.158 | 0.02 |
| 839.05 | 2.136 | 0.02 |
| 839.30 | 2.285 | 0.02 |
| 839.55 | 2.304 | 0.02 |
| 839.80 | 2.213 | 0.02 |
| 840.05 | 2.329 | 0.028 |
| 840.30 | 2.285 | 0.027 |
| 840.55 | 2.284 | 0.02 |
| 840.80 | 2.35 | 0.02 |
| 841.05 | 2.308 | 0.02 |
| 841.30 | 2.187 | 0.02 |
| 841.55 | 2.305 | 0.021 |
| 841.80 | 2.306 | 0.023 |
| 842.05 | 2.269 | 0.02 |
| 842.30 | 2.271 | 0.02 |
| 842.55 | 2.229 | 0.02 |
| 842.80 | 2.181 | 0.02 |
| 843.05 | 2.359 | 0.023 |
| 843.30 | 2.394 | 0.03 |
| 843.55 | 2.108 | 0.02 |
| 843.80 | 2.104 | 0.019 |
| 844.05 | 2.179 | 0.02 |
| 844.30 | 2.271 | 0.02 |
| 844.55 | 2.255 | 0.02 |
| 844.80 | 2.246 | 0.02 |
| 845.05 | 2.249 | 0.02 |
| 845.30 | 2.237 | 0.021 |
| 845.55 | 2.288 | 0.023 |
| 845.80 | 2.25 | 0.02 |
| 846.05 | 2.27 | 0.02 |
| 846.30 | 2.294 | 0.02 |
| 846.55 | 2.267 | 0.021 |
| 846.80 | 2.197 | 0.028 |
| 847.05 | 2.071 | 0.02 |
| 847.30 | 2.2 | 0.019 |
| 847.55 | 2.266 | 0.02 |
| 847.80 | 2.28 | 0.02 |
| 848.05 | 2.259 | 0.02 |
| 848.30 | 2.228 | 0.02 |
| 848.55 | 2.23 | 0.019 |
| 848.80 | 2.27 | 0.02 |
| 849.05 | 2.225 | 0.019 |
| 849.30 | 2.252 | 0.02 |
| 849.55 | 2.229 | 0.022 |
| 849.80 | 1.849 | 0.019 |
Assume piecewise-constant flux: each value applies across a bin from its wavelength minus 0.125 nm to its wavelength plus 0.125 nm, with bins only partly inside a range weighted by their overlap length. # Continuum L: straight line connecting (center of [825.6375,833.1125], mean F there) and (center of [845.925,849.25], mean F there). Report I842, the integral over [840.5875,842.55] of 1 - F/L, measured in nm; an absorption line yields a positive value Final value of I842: -0.01 nm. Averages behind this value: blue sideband 2.34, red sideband 2.24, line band 2.28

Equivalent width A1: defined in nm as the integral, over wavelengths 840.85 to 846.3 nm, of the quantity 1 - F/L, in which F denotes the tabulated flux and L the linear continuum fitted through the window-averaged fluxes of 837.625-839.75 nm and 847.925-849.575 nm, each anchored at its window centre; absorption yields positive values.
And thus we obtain -0.035 nm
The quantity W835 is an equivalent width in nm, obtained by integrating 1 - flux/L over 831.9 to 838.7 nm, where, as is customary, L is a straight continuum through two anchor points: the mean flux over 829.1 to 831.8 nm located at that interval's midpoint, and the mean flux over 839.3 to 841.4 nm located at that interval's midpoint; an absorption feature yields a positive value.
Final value 0.08 nm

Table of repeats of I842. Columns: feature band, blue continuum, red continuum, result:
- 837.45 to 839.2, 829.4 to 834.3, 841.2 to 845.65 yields 0.04 nm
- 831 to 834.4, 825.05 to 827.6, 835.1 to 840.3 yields 0.05 nm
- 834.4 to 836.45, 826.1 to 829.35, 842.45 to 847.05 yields 0.02 nm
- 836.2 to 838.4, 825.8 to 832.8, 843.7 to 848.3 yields 0.02 nm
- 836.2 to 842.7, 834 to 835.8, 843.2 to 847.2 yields -0.02 nm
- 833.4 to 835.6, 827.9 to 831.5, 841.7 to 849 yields 0.03 nm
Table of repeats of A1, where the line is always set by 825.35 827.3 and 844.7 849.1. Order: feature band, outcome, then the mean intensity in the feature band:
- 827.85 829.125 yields -0.01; 2.38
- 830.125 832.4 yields 0.02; 2.32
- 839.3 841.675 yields 0.00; 2.29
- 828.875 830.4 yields 0.01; 2.34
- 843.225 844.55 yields 0.03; 2.21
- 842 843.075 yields 0.01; 2.25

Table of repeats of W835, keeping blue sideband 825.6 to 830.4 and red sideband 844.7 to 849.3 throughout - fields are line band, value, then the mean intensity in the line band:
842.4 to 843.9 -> 0.02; 2.23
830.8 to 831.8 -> 0.02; 2.3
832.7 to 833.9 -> 0.06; 2.22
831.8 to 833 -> 0.02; 2.29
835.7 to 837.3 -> 0.01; 2.29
